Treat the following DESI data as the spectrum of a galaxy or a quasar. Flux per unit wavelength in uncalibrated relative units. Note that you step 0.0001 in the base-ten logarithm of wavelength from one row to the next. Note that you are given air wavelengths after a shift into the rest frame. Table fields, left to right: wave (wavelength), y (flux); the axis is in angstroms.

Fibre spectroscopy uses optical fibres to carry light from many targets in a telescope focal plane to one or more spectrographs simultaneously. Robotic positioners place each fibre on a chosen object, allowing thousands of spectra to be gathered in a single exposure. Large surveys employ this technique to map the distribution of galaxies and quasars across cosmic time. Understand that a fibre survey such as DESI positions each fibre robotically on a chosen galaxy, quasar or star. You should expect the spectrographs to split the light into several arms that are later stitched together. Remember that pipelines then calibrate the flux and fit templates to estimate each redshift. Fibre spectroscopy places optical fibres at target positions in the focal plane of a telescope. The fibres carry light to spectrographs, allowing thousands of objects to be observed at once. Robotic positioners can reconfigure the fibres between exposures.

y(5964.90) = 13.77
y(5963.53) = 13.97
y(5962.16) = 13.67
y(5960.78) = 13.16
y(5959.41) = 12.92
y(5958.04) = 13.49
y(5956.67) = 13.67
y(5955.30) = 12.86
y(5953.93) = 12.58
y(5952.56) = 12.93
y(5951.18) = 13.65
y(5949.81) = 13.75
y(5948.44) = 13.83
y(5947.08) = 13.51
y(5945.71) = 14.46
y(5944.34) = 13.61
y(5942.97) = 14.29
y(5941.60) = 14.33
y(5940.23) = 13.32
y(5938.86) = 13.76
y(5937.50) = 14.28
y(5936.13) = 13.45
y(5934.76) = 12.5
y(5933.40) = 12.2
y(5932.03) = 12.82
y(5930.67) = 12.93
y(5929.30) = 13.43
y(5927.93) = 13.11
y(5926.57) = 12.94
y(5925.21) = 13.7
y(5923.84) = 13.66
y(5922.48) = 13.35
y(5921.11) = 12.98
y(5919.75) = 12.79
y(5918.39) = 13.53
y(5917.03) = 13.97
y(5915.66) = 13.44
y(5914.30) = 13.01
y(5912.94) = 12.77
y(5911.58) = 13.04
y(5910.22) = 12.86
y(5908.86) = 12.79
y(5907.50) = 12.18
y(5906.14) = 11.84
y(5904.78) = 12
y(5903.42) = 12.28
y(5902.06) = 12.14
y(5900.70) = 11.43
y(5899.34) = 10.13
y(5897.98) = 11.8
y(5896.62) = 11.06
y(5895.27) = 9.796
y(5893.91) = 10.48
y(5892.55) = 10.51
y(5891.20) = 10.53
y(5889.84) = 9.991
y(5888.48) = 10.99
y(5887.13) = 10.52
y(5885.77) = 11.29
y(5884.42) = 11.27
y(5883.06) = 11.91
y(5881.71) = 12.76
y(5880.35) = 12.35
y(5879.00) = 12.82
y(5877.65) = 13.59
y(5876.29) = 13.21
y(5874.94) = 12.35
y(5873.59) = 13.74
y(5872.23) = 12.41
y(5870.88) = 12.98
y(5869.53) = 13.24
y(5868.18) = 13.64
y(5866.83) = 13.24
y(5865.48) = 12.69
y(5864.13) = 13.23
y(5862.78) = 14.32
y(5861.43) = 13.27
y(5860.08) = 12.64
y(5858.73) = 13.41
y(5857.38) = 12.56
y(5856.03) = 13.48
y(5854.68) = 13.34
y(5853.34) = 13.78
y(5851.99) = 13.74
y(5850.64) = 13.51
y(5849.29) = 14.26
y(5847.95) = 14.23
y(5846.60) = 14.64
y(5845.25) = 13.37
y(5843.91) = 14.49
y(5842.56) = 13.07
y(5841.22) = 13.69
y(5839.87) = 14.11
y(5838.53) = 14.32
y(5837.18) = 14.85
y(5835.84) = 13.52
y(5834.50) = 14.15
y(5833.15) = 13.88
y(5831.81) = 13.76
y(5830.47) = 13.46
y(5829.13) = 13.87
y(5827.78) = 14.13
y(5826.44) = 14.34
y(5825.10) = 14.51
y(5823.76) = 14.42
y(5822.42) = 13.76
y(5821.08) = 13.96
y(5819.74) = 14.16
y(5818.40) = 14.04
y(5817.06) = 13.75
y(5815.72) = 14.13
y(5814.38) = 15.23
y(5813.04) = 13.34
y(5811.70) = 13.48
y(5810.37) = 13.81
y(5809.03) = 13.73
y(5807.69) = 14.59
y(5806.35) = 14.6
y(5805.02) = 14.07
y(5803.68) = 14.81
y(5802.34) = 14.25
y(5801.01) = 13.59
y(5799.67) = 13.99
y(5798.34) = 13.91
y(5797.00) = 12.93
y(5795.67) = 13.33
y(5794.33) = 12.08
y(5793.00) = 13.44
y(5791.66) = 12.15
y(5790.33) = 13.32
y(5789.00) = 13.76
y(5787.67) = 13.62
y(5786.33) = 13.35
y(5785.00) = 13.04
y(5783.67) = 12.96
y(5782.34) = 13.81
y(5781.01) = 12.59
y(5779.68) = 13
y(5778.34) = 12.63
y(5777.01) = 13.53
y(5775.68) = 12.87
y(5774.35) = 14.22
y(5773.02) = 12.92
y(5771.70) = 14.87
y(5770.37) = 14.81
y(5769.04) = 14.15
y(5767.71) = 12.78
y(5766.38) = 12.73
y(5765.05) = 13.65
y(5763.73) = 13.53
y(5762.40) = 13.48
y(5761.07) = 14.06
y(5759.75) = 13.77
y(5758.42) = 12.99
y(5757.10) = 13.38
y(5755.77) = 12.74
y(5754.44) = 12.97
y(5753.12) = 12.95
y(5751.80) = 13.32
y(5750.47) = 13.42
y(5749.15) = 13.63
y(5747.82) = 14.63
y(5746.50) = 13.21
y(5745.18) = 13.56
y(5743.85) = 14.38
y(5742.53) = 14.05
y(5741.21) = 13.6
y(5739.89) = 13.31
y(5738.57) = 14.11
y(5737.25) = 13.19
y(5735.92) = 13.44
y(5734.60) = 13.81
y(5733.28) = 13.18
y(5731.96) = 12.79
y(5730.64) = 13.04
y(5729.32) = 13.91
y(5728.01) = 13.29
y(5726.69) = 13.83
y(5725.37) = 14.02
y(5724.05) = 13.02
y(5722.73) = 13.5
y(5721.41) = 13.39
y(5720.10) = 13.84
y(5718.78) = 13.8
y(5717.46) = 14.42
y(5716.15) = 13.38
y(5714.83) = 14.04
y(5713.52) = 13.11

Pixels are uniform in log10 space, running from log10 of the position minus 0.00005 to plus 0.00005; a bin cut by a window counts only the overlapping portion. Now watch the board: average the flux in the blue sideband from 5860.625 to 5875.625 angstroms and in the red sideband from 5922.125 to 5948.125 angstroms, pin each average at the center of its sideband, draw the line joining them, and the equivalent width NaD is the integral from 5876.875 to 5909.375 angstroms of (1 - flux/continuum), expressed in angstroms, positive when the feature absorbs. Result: 4.3 angstroms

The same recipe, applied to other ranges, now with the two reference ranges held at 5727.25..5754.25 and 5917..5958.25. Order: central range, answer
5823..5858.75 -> -1.1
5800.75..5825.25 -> -1.1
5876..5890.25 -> 1.7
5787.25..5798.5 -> 0.3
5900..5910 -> 1.0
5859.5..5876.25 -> 0.4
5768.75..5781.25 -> -0.1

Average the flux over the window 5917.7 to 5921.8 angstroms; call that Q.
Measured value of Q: 13.1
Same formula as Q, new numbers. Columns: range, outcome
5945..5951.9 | 13.8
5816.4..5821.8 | 14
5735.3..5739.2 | 13.5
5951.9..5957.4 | 13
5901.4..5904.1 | 12.2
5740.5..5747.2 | 13.8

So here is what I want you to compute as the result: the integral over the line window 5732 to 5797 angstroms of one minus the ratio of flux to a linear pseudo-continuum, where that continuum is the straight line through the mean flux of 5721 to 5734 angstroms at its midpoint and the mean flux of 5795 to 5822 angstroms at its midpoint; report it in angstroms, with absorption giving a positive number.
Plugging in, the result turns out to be 1.2 angstroms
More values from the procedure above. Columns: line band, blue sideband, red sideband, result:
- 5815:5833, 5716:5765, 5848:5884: -1.0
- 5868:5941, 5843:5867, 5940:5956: 6.2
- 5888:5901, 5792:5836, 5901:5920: 2.3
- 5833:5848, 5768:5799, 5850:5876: -0.8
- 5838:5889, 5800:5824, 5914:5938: 2.2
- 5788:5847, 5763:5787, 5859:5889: -3.5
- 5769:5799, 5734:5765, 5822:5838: 0.9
